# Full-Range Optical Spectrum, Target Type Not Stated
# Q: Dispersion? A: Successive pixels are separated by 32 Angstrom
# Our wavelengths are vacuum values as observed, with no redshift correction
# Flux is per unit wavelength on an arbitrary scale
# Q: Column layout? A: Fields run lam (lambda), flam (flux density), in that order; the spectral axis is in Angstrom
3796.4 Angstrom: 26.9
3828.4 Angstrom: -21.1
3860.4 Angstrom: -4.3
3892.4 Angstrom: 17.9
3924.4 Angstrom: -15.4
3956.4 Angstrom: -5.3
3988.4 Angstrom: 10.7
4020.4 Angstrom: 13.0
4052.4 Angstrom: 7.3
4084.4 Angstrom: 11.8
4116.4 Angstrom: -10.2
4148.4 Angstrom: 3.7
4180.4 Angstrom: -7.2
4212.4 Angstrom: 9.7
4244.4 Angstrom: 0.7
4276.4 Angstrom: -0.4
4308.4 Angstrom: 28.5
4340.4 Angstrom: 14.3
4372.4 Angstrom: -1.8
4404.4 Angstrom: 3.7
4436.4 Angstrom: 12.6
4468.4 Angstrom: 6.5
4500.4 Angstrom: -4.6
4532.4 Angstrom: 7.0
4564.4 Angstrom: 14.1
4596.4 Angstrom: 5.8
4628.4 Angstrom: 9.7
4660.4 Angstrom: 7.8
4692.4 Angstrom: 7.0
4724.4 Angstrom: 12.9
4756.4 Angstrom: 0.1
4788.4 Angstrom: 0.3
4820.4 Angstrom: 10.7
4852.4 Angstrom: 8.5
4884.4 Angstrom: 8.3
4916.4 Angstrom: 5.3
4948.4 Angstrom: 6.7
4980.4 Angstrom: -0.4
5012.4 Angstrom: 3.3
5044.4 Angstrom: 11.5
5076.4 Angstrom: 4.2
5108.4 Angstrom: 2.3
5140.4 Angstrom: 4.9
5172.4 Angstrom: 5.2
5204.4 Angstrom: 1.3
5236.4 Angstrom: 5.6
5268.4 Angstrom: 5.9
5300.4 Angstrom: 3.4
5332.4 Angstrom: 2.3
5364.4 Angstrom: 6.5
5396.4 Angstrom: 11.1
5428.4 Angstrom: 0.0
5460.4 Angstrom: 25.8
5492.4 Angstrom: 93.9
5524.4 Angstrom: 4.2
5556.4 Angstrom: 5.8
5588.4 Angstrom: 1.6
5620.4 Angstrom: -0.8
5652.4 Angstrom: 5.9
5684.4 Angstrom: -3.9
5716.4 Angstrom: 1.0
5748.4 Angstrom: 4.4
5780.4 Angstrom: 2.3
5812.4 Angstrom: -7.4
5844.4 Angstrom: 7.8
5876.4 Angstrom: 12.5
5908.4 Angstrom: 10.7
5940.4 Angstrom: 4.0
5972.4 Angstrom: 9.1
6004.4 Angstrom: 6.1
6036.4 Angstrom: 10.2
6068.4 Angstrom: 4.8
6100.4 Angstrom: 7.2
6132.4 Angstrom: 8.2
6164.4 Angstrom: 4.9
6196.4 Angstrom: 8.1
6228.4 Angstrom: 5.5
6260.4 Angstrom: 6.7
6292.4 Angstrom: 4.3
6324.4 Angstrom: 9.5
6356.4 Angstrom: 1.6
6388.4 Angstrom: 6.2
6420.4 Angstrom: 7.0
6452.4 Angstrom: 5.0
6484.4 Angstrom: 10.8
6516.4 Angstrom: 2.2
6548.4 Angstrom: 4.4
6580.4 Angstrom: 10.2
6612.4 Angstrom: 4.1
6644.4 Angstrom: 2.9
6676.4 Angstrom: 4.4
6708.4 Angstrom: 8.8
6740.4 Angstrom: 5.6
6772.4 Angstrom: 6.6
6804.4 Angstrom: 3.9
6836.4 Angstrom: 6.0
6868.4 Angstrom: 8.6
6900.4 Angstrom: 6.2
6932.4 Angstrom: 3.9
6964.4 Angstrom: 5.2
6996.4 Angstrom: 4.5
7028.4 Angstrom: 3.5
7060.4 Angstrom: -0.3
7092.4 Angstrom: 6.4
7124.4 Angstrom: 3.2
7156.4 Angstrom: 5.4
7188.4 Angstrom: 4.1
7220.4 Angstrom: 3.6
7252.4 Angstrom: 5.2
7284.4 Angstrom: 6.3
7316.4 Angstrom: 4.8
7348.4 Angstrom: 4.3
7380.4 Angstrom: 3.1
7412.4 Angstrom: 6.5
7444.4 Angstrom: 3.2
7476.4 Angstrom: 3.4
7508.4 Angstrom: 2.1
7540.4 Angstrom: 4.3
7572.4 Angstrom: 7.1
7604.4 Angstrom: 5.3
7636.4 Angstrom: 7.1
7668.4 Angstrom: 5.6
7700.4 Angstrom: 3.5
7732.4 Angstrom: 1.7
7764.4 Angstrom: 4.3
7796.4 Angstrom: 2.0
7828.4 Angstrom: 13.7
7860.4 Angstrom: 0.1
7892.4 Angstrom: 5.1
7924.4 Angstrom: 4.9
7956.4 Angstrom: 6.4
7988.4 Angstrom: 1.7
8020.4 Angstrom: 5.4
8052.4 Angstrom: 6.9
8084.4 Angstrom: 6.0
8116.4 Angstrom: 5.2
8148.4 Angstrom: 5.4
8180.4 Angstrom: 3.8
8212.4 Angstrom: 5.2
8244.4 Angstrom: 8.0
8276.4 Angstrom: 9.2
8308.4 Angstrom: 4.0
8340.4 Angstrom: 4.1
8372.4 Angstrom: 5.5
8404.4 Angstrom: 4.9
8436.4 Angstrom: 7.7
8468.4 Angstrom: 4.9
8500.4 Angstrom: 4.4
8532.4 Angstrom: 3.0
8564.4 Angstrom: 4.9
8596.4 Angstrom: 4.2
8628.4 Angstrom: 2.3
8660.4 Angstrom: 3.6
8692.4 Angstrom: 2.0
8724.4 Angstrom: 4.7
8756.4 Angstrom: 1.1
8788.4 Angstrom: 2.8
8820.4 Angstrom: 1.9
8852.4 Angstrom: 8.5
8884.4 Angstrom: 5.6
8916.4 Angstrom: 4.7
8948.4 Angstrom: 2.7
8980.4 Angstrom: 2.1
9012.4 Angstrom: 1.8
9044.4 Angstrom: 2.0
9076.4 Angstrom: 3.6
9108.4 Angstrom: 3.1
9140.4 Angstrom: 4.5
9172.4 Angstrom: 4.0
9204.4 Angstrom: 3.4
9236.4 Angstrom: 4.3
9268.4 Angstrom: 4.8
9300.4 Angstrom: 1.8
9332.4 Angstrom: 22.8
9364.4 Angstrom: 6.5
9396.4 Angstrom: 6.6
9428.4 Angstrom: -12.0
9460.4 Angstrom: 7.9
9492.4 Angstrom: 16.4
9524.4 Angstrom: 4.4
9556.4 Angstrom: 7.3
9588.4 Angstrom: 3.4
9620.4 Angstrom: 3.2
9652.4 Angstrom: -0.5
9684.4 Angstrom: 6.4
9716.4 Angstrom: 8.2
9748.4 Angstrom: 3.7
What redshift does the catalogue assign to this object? 0.19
